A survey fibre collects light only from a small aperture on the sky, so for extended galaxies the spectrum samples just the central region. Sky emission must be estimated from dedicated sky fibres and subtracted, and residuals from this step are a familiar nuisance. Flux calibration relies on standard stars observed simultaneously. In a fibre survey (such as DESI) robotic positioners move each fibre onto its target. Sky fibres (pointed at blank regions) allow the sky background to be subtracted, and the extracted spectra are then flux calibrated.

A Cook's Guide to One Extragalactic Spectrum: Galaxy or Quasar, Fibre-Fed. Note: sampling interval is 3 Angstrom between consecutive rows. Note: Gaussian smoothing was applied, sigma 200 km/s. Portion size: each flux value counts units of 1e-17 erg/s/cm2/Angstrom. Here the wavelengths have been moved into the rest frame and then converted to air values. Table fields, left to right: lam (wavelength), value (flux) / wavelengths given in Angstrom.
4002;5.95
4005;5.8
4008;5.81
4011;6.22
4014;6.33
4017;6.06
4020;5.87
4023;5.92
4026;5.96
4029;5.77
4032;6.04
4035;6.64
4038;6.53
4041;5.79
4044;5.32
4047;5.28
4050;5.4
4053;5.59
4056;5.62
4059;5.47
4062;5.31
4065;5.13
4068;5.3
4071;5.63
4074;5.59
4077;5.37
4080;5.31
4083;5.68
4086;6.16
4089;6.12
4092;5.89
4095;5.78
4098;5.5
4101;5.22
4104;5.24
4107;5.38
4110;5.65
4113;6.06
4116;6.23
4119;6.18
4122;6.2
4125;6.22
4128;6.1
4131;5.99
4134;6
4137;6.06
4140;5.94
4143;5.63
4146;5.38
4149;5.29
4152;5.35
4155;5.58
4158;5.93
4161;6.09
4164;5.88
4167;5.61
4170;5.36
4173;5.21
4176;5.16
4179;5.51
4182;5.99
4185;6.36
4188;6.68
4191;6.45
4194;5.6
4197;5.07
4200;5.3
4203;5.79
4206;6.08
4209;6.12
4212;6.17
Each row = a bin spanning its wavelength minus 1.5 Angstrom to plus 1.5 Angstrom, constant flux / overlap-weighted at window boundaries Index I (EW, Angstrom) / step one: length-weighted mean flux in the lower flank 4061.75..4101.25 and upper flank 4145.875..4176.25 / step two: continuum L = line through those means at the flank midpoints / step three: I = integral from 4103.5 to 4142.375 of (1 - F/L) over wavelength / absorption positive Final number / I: -2.7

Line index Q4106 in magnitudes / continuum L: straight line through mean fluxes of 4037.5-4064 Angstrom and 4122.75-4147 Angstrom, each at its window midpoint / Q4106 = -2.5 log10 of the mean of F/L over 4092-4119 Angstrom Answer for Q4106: 0.02 mag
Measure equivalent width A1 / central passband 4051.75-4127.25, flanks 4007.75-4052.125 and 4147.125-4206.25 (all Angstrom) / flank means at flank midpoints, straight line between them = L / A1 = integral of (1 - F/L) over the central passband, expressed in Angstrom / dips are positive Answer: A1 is 2.0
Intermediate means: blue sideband 5.93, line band 5.68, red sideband 5.7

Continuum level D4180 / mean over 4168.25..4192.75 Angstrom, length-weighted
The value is 5.84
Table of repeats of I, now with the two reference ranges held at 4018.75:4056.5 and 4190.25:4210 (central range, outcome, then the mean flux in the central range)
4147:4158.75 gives 0.5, 5.51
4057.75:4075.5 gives 1.3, 5.4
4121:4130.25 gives -0.6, 6.16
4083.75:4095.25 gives -0.4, 5.99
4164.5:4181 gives 1.0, 5.42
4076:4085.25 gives 0.5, 5.52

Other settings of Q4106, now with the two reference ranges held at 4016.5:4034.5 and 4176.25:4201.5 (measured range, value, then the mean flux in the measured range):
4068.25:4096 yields 0.04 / 5.71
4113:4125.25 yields -0.05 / 6.19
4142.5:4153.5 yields 0.09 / 5.39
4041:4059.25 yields 0.09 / 5.47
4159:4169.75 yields 0.01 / 5.81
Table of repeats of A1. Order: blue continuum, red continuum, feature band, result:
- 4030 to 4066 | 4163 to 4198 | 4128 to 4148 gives -0.4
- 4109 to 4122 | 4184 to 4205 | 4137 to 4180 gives 2.8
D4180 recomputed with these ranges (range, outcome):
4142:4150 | 5.43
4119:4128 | 6.19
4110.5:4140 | 6.09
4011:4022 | 6.1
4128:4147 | 5.87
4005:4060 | 5.87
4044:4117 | 5.57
